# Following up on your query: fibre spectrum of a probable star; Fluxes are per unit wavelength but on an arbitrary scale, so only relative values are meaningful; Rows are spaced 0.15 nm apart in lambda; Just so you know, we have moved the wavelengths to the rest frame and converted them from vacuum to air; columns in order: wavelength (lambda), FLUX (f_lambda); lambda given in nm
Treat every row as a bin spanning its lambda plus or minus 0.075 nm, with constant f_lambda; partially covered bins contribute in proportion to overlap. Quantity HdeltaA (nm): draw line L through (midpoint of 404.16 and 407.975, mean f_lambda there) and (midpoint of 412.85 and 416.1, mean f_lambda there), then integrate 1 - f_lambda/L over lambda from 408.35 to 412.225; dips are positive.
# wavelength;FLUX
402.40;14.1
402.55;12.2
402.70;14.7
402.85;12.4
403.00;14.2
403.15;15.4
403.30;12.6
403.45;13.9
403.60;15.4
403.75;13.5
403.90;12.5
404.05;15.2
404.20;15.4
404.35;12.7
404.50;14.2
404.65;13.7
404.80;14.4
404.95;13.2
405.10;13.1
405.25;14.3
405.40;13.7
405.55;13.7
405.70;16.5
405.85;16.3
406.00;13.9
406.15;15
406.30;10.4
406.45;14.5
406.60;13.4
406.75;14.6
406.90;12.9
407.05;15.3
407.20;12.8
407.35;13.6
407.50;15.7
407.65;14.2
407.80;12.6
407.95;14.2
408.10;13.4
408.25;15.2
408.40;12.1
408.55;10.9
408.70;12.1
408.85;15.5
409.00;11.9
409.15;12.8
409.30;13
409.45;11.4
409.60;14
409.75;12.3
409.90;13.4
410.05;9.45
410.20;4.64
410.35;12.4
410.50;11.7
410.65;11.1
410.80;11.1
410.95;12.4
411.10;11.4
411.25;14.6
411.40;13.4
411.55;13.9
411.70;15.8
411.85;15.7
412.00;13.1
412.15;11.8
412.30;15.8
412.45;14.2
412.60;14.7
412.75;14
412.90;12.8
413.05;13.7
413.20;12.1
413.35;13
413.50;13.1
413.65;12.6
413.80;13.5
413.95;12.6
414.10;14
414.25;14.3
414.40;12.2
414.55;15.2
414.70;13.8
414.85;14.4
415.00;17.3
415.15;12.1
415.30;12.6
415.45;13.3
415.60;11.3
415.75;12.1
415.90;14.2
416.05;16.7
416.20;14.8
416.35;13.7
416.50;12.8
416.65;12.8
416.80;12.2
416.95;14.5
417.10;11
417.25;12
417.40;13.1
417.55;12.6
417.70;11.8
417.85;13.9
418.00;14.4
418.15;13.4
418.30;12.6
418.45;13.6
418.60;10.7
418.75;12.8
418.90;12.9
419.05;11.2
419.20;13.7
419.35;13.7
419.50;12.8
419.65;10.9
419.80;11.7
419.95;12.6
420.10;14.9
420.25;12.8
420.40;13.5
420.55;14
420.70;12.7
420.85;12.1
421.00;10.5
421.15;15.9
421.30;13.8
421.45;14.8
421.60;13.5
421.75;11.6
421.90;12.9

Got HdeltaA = 0.38 nm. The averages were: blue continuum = 14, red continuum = 13.5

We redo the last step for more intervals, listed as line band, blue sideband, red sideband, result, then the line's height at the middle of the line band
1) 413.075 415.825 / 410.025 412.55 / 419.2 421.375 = -0.12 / 12.7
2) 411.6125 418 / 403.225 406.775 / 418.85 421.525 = -0.07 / 13.4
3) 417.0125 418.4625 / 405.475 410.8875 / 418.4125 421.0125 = -0.01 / 12.7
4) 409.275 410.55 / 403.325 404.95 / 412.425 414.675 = 0.22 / 13.7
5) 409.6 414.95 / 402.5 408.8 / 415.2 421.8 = 0.15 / 13.4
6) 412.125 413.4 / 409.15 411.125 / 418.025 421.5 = -0.19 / 11.9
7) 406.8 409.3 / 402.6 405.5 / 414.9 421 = 0.04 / 13.6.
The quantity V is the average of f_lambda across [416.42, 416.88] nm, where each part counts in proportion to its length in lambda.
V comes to 12.6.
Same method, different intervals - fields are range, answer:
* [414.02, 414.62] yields 13.9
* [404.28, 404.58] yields 13.5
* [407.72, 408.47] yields 13.5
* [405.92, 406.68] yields 13.5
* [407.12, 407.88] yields 13.8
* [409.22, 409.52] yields 12.2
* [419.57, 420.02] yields 11.7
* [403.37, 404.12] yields 14.1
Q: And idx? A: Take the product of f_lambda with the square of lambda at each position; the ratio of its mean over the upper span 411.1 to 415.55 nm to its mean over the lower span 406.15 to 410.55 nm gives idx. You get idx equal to 1.10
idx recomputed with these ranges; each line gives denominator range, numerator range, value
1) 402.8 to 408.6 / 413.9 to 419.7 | 1.00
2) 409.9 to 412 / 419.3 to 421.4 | 1.11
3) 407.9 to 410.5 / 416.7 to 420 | 1.08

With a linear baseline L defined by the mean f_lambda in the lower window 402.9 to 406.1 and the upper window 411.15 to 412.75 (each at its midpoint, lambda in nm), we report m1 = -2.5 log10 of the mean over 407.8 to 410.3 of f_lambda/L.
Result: 0.16 mag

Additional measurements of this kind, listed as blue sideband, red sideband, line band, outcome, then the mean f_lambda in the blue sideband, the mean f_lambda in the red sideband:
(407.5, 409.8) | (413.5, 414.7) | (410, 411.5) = 0.18 mag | 13.1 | 13.5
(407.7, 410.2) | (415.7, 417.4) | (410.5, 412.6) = -0.05 mag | 12.5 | 13.4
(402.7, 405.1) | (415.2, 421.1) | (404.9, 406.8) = -0.02 mag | 13.9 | 12.9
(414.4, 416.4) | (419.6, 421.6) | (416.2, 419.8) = 0.06 mag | 13.9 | 13.1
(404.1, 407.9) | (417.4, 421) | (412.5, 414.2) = 0.00 mag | 14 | 12.8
